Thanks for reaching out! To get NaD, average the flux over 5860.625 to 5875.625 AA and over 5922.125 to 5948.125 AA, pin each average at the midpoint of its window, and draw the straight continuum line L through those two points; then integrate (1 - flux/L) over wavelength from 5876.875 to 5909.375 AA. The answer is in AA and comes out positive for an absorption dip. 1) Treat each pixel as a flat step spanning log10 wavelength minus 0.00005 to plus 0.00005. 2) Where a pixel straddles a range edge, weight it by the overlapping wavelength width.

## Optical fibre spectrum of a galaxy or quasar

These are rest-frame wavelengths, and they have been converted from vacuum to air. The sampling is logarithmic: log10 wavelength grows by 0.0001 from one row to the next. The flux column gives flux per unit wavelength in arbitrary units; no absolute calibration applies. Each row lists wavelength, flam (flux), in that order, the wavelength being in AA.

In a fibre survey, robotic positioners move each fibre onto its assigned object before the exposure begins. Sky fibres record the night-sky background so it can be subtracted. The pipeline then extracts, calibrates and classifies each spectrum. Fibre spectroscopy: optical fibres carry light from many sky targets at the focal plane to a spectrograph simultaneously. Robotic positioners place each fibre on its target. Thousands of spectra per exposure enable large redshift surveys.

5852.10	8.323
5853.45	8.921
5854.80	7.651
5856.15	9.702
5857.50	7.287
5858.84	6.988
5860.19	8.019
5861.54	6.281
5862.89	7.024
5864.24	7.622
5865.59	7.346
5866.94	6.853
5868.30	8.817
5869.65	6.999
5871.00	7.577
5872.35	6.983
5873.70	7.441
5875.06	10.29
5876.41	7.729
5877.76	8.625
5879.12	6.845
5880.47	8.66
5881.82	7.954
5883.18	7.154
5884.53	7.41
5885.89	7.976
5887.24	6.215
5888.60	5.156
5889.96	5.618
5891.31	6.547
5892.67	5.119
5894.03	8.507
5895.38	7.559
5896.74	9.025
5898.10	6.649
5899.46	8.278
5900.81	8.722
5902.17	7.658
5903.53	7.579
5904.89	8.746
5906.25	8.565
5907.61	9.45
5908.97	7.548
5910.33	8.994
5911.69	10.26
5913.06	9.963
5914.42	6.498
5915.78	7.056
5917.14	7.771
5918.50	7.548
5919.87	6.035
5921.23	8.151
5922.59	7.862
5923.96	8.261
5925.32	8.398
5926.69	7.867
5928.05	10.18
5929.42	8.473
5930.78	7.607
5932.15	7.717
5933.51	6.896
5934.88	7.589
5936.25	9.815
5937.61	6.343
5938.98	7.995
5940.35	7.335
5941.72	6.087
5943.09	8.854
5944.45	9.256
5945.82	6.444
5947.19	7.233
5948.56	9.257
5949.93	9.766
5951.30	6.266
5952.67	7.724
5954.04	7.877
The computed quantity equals 0.5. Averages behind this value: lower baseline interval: 7.55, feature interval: 7.57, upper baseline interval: 7.92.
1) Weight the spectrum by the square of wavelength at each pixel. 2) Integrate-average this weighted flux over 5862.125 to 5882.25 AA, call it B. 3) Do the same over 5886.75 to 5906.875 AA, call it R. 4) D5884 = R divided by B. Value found 0.95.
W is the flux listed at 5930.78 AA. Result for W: 7.607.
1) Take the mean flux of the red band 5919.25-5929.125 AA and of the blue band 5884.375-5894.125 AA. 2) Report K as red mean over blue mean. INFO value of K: 1.27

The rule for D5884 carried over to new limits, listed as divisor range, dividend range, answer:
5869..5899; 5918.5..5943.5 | 1.08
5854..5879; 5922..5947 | 1.05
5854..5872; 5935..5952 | 1.07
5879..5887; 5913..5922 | 0.98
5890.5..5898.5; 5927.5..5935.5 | 1.13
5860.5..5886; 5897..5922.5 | 1.07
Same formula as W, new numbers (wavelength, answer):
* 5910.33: 8.994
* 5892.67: 5.119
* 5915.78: 7.056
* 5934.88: 7.589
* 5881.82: 7.954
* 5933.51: 6.896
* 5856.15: 9.702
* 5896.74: 9.025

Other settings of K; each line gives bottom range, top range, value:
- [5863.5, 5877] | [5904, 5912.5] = 1.15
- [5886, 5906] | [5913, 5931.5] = 1.08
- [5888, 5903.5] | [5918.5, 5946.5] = 1.09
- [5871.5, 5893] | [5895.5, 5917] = 1.14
